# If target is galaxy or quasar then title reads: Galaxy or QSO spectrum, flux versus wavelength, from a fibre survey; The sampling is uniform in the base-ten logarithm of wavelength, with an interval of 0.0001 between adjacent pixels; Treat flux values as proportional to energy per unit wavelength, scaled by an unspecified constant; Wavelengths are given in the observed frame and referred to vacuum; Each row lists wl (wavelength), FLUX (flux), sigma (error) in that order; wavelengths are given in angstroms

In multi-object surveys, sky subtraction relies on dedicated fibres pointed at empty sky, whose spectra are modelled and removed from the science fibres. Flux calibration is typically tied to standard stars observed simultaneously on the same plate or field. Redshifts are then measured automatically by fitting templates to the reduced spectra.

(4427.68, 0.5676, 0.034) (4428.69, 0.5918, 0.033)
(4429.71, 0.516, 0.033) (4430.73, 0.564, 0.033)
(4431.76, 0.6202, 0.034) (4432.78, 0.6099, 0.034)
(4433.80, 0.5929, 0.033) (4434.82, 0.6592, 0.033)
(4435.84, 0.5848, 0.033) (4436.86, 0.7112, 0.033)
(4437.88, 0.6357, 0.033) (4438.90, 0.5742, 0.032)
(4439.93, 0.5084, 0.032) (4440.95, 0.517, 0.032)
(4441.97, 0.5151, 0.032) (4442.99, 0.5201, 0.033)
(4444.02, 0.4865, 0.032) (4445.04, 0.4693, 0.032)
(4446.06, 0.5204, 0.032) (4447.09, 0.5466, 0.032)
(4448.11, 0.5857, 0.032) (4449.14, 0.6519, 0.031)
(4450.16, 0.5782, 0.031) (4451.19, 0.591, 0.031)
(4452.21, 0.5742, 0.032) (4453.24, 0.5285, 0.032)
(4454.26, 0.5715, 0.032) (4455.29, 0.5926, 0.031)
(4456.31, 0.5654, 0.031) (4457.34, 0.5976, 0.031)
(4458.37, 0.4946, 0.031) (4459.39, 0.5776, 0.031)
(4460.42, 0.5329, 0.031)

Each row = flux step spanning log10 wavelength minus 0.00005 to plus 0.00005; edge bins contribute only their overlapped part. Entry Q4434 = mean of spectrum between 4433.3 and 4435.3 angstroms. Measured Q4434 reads 0.626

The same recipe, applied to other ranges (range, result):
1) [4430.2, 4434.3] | 0.595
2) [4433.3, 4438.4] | 0.638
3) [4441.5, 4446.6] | 0.502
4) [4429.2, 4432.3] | 0.566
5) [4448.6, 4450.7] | 0.613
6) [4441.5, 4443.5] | 0.518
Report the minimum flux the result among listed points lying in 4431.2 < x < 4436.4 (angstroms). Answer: 0.5848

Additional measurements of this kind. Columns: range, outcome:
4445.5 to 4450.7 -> 0.5204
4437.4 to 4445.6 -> 0.4693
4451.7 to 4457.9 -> 0.5285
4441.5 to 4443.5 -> 0.5151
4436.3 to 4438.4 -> 0.6357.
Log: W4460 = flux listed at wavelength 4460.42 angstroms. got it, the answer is 0.5329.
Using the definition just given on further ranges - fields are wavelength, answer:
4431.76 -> 0.6202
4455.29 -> 0.5926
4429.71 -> 0.516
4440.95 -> 0.517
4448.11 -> 0.5857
